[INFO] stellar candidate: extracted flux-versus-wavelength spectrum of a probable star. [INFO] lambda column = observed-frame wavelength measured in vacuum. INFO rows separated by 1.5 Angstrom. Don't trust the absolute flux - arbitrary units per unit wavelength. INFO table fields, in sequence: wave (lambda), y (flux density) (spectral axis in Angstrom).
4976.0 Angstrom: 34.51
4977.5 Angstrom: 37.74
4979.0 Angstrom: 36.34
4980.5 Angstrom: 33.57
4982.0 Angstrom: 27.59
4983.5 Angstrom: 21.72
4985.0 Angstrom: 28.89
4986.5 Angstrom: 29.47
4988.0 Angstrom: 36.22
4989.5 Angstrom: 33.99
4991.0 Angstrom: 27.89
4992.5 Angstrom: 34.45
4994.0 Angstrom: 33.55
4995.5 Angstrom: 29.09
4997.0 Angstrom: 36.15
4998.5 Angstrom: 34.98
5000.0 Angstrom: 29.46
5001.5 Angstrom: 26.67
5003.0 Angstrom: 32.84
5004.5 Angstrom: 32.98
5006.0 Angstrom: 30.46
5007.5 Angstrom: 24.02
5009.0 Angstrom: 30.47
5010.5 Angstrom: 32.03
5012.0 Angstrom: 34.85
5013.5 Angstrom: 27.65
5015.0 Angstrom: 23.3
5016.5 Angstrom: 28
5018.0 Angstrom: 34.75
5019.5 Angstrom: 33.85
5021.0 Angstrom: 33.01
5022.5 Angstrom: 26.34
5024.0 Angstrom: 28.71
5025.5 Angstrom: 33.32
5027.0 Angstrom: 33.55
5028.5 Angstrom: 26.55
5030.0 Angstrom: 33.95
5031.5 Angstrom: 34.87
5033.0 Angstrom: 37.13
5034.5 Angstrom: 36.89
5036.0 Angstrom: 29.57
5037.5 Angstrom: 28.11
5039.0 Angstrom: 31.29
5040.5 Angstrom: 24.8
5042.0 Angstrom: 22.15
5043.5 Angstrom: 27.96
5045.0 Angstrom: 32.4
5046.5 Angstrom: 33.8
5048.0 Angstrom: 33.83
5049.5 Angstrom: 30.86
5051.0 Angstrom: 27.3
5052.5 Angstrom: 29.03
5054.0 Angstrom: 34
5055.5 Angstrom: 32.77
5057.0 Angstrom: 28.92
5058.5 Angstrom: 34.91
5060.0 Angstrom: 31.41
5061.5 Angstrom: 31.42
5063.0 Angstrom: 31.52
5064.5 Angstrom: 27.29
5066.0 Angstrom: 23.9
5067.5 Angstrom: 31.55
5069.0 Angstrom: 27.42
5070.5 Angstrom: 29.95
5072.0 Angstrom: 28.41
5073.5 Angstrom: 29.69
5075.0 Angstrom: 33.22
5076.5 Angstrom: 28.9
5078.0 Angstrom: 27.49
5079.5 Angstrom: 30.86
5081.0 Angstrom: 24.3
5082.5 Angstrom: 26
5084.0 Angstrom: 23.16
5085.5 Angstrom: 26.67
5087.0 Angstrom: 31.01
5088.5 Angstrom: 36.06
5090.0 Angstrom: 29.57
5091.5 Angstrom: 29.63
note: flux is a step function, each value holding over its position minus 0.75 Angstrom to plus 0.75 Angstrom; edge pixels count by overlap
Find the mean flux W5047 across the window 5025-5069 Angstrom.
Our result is 30.8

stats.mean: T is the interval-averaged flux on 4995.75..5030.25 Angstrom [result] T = 30.7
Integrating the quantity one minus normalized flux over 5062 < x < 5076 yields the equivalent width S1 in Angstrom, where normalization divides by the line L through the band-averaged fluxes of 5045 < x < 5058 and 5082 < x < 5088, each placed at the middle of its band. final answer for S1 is -0.04 Angstrom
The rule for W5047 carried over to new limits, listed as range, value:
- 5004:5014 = 30.4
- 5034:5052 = 29.8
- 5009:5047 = 30.7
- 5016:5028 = 31.4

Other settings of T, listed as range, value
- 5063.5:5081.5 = 28.7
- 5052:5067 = 30.6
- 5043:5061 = 31.5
